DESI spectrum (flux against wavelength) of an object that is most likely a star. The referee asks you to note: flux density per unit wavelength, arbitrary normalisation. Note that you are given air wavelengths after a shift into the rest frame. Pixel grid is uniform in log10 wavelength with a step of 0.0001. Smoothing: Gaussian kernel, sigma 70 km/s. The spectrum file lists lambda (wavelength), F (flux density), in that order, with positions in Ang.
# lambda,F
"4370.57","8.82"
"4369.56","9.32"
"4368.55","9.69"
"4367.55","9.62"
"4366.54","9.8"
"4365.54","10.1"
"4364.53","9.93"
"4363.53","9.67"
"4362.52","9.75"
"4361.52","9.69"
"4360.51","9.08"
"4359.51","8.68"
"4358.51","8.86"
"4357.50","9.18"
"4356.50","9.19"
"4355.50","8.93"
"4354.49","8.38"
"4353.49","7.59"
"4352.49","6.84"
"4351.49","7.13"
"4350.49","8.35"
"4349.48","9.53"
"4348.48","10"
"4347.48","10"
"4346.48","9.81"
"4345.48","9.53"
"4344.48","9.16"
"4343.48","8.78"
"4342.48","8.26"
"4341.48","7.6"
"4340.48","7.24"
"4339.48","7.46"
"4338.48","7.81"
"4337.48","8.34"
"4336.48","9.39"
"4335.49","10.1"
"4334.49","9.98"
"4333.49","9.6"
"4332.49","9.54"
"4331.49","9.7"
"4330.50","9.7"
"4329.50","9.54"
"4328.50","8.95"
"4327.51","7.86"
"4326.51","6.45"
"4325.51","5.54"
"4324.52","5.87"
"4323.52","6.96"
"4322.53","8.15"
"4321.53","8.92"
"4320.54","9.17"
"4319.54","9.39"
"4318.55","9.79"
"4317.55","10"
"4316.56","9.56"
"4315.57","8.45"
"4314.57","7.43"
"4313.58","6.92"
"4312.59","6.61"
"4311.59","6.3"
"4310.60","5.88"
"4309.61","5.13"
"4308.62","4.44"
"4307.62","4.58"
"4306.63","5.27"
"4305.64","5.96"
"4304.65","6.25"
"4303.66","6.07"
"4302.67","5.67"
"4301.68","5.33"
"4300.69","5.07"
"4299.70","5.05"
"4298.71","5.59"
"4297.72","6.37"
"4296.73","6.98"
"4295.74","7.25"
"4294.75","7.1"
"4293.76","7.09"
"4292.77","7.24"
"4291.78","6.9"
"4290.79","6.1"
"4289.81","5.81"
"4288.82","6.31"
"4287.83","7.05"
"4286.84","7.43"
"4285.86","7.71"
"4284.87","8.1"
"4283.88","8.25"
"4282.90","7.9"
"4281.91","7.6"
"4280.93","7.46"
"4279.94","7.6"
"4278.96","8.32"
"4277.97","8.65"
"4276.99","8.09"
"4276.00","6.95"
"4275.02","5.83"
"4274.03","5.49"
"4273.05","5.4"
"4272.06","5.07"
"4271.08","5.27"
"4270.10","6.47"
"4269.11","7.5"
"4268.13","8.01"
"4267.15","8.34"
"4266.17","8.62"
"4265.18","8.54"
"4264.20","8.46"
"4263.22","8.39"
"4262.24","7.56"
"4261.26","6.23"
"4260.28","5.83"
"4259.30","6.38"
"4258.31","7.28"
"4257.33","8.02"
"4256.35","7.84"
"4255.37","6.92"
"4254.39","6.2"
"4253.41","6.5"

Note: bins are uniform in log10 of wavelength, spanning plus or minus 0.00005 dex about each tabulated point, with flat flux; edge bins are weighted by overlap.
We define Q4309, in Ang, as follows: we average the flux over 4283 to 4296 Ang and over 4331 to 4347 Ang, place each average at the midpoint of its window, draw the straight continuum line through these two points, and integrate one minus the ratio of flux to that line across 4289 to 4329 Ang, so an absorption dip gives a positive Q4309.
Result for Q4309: 5.1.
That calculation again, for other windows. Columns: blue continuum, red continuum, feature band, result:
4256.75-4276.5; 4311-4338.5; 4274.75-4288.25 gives -0.6 Ang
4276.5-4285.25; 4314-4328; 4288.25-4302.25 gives 3.0 Ang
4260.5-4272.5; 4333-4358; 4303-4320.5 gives 2.5 Ang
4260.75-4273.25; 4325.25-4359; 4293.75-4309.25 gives 4.1 Ang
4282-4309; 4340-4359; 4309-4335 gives -2.0 Ang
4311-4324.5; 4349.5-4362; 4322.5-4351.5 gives -0.8 Ang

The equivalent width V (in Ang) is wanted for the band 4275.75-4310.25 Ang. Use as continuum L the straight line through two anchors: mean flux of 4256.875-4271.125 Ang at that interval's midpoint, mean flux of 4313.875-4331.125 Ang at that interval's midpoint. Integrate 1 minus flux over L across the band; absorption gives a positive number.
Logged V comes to 5.38 Ang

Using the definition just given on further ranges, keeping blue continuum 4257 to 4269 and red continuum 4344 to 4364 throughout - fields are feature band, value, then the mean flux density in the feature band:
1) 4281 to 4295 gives 1.40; 7.2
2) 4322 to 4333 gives 0.71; 8.03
